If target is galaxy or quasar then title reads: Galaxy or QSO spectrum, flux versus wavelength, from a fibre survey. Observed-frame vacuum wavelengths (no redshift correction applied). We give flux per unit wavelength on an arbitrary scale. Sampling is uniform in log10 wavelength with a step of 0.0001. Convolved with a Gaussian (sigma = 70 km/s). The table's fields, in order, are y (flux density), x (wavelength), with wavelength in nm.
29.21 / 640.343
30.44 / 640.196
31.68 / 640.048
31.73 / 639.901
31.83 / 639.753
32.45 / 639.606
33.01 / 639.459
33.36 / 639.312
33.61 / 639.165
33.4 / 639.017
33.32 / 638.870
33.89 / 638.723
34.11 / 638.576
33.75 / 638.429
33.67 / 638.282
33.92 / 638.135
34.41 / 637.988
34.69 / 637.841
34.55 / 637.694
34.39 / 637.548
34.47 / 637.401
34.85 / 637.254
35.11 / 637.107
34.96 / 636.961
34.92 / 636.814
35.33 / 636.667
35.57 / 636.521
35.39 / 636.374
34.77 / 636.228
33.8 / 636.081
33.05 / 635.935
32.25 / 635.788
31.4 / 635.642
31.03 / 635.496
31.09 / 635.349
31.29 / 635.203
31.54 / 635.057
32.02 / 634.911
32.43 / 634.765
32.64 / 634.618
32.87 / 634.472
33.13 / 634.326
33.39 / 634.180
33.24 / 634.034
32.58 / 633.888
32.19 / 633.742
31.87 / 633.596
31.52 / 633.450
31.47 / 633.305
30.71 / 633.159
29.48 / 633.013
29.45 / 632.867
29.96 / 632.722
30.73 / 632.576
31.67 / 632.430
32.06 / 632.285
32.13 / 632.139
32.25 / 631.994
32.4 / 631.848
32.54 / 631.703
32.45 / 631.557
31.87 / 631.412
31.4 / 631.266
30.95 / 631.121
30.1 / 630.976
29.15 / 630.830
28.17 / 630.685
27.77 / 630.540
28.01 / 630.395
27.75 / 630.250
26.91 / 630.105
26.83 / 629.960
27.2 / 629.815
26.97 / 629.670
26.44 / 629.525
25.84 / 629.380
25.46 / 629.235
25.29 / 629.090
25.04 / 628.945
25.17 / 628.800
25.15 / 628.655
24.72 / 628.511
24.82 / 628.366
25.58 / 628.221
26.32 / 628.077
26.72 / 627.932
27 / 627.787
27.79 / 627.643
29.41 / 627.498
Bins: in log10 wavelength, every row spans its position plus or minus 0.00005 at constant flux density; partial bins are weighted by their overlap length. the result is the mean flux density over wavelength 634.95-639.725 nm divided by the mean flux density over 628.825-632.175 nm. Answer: 1.2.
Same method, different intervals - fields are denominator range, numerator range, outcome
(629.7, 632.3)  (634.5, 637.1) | 1.11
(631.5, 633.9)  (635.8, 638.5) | 1.10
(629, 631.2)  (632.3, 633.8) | 1.12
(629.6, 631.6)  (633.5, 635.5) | 1.12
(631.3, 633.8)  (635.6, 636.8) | 1.08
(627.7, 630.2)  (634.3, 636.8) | 1.27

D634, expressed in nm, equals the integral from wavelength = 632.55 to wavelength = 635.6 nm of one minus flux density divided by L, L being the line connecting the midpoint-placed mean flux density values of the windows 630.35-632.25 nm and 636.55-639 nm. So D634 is 0.06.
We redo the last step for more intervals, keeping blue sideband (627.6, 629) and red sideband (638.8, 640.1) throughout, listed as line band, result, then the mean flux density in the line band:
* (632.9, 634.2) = -0.12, 31.7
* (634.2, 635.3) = -0.09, 32.3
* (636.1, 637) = -0.12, 35.1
